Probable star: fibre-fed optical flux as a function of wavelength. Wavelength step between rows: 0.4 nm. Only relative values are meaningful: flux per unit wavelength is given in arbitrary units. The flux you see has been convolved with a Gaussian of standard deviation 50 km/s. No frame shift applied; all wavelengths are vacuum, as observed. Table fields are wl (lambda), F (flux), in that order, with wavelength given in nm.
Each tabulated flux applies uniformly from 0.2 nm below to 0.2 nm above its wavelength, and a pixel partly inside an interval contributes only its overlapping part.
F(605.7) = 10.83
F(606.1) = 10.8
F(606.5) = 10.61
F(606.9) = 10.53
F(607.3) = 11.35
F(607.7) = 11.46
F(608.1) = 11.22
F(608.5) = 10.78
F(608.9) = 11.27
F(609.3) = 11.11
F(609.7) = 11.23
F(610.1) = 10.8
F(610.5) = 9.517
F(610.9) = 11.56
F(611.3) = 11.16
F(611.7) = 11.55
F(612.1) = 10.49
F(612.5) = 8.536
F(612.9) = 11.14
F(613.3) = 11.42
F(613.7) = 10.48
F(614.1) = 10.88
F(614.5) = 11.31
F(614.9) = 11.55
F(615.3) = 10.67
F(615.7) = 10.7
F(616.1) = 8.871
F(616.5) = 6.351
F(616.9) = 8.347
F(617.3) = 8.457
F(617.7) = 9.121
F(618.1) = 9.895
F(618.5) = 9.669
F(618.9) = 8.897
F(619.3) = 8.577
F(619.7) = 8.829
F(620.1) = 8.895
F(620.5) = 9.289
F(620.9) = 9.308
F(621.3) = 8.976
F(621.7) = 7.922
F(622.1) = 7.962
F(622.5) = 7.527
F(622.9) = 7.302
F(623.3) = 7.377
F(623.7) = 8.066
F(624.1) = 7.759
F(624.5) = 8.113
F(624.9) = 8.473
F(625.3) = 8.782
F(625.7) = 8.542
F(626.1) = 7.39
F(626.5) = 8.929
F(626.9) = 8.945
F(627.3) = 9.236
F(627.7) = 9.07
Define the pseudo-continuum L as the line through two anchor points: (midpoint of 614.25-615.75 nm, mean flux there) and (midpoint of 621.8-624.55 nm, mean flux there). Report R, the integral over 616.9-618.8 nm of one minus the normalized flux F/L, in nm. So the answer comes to 0.14 nm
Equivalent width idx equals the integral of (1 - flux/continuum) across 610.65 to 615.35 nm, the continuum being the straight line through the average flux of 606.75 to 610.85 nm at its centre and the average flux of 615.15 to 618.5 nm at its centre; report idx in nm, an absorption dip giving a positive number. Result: -0.44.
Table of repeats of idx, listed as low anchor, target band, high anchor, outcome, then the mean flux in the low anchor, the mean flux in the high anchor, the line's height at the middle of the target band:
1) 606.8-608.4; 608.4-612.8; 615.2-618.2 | -0.13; 11.2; 8.97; 10.4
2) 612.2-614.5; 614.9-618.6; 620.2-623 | 0.17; 10.6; 8.38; 9.66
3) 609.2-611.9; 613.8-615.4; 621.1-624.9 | -0.18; 11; 7.92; 9.99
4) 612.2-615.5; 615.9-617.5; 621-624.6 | 0.30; 10.7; 7.92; 9.84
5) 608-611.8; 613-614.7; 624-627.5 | -0.11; 11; 8.48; 10.4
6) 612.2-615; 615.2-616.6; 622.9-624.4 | 0.11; 10.7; 7.7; 10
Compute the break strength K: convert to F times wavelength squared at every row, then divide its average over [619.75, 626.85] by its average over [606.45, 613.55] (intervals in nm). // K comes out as 0.80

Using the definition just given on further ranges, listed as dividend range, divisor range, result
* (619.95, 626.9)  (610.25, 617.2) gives 0.83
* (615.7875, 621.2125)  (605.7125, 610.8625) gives 0.84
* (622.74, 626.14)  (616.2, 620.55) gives 0.93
